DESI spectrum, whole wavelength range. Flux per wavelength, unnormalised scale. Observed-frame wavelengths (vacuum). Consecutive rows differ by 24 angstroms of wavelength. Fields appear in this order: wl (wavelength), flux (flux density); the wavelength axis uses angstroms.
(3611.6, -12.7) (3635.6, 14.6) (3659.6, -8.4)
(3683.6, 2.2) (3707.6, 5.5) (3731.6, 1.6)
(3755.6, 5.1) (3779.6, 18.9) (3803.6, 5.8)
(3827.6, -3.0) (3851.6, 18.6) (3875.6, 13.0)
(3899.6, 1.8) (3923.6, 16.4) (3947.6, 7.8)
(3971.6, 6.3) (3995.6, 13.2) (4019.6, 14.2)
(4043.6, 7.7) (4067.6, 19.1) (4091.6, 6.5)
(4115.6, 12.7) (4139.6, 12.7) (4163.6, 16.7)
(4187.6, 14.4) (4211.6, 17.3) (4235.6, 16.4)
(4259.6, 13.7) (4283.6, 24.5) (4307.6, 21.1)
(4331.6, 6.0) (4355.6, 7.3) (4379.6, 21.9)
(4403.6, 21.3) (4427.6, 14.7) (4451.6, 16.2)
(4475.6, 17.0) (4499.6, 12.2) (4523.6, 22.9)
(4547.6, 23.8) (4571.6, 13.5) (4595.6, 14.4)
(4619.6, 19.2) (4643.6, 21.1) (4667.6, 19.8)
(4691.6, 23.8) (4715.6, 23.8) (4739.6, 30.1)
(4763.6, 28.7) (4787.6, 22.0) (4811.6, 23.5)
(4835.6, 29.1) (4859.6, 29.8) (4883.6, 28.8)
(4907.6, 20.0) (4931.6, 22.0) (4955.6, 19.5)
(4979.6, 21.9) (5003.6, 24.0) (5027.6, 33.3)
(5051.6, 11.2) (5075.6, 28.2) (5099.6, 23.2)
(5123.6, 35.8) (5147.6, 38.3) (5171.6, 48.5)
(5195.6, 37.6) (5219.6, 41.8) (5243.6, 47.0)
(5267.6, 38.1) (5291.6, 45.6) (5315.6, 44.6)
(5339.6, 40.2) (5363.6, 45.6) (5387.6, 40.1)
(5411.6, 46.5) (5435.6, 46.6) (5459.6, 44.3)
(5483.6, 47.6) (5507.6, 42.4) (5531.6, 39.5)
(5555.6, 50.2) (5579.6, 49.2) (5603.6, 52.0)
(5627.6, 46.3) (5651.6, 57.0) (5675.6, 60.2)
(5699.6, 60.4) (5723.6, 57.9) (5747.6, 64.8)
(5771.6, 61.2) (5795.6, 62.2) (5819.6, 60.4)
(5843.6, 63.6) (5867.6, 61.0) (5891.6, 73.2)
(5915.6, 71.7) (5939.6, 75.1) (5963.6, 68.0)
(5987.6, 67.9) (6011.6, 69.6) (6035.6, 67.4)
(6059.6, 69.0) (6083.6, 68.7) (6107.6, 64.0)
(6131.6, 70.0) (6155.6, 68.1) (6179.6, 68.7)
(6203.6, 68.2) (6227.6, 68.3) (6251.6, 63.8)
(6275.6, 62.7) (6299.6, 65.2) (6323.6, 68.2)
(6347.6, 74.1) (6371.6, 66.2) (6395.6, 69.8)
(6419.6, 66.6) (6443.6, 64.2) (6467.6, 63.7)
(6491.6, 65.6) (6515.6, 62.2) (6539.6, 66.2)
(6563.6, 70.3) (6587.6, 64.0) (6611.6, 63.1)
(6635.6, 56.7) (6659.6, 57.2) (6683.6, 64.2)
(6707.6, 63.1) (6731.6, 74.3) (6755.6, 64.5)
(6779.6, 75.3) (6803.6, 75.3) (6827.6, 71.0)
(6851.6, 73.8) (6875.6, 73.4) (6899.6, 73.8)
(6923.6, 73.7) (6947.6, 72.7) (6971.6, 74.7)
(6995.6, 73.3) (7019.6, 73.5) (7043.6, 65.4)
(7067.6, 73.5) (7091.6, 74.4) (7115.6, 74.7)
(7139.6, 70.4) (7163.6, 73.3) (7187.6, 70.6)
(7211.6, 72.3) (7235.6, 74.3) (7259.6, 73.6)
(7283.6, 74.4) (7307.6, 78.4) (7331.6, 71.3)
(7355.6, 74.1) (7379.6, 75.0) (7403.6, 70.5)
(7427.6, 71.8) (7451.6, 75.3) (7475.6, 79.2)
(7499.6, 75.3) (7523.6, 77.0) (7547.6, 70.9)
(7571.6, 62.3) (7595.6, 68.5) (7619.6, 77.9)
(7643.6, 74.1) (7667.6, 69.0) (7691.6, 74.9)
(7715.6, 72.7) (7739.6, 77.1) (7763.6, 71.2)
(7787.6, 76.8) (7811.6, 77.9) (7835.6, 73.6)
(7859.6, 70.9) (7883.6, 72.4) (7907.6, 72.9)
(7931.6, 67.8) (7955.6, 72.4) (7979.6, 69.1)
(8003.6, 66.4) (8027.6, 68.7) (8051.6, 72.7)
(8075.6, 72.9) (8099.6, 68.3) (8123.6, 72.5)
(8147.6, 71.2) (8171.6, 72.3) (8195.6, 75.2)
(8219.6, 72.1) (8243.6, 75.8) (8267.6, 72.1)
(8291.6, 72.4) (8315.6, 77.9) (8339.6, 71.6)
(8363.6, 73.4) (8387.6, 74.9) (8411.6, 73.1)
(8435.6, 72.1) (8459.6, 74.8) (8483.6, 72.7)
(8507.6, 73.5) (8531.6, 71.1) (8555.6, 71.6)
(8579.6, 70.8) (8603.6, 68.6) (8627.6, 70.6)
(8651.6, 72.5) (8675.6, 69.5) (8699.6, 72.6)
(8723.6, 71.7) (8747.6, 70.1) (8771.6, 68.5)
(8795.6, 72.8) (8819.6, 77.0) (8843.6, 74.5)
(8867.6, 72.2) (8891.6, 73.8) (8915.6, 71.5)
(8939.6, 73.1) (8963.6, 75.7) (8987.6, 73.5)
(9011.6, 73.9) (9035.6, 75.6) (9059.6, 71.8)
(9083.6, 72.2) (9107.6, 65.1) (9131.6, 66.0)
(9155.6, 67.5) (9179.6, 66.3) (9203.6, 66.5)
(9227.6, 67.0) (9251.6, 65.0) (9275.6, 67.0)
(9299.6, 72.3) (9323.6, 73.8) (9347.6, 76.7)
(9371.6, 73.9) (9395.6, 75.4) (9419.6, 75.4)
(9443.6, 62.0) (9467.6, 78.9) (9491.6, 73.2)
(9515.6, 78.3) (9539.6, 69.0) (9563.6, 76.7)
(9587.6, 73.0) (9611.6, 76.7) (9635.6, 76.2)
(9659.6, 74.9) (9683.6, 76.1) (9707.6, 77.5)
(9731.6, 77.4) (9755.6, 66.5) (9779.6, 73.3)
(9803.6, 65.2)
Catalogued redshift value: 0.28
